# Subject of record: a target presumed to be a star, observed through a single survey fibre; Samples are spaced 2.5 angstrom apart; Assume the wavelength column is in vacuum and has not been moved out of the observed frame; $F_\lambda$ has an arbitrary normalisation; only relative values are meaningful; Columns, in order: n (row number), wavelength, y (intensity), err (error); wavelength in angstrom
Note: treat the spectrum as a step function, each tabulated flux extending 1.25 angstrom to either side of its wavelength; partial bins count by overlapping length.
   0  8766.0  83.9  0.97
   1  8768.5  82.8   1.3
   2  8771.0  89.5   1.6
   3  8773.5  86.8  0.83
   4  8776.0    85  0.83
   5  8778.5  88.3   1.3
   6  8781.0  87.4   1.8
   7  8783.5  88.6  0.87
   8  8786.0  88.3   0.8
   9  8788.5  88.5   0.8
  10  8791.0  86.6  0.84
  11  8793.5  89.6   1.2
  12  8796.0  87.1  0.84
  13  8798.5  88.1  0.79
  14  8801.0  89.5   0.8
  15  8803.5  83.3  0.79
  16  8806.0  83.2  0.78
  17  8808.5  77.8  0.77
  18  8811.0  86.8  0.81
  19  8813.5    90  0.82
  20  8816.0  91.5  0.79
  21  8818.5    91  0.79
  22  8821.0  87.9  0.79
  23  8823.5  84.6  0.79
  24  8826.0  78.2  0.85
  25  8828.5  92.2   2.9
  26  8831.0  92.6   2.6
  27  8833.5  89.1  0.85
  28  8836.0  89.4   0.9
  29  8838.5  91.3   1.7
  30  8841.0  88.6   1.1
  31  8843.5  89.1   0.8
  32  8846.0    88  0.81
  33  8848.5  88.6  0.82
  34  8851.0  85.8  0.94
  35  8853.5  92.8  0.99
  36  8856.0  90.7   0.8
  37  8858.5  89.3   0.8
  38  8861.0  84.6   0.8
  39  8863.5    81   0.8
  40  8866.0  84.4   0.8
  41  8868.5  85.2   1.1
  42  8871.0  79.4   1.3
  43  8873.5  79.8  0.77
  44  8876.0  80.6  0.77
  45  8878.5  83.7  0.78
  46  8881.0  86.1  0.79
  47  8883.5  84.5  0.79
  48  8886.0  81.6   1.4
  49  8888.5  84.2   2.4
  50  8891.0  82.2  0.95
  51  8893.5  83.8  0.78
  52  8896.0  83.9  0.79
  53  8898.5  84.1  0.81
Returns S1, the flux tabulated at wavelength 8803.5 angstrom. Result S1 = 83.3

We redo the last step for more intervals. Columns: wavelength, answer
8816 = 91.5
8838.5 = 91.3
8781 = 87.4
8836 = 89.4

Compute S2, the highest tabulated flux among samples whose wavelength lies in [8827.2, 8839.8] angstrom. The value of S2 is 92.6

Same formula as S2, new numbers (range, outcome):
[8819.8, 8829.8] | 92.2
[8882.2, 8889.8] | 84.5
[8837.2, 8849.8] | 91.3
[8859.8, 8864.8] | 84.6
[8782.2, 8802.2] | 89.6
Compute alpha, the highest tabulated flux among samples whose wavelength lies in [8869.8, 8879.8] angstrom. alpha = 83.7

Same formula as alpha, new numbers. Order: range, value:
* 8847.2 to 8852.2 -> 88.6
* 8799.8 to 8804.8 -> 89.5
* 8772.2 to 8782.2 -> 88.3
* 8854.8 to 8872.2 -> 90.7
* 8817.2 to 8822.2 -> 91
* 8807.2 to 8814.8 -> 90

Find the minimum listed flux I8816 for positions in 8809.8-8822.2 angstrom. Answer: 86.8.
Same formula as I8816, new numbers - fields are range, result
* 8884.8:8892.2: 81.6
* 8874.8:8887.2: 80.6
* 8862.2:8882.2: 79.4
